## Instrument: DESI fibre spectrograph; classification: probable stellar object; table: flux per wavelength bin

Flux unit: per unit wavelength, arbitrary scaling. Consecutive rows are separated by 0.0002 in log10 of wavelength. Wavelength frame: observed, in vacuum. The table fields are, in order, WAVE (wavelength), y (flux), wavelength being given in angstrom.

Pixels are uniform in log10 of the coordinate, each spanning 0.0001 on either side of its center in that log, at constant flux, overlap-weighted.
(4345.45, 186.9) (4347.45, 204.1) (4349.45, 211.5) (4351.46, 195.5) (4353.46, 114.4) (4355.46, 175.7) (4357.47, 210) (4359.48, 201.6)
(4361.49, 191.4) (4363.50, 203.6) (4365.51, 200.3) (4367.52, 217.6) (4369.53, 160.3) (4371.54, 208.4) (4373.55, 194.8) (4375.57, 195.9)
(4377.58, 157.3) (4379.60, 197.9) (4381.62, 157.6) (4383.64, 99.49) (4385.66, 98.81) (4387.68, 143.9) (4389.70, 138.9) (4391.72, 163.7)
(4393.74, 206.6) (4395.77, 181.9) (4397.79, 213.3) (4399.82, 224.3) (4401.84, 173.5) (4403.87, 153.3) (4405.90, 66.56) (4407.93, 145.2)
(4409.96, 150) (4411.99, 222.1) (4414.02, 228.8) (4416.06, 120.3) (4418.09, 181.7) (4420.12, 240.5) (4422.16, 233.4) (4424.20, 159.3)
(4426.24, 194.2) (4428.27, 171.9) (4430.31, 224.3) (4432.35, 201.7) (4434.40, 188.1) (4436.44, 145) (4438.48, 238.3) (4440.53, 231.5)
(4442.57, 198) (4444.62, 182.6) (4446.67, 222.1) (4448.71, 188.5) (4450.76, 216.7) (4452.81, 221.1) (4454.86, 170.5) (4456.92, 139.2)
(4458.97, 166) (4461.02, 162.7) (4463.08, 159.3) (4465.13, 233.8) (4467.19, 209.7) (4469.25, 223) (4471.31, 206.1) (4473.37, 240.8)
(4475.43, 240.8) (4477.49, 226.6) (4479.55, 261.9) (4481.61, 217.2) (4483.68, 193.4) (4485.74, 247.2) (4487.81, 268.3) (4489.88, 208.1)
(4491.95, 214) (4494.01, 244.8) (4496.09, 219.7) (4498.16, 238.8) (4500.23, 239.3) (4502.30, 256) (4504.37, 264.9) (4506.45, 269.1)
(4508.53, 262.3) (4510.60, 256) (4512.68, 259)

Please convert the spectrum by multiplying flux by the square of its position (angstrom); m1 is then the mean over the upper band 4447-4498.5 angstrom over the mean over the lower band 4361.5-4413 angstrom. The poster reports 1.29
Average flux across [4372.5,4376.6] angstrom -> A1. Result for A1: 195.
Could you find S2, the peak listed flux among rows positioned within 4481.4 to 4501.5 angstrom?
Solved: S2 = 268.3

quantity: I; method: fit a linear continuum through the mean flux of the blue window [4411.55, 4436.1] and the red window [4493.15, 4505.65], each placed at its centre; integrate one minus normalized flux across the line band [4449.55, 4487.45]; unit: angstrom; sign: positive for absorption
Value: 2.7 angstrom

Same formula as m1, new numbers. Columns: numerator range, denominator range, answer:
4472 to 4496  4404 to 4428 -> 1.36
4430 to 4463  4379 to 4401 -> 1.19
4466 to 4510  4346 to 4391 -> 1.41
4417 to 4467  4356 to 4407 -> 1.15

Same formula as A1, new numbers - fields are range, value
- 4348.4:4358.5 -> 182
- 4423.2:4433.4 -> 190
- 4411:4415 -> 226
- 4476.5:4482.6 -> 236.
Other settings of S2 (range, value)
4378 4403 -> 224.3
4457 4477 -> 240.8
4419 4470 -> 240.5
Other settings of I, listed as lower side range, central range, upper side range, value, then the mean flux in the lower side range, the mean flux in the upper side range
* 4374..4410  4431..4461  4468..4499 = 1.2 angstrom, 160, 230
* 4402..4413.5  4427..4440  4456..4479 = -1.6 angstrom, 153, 202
